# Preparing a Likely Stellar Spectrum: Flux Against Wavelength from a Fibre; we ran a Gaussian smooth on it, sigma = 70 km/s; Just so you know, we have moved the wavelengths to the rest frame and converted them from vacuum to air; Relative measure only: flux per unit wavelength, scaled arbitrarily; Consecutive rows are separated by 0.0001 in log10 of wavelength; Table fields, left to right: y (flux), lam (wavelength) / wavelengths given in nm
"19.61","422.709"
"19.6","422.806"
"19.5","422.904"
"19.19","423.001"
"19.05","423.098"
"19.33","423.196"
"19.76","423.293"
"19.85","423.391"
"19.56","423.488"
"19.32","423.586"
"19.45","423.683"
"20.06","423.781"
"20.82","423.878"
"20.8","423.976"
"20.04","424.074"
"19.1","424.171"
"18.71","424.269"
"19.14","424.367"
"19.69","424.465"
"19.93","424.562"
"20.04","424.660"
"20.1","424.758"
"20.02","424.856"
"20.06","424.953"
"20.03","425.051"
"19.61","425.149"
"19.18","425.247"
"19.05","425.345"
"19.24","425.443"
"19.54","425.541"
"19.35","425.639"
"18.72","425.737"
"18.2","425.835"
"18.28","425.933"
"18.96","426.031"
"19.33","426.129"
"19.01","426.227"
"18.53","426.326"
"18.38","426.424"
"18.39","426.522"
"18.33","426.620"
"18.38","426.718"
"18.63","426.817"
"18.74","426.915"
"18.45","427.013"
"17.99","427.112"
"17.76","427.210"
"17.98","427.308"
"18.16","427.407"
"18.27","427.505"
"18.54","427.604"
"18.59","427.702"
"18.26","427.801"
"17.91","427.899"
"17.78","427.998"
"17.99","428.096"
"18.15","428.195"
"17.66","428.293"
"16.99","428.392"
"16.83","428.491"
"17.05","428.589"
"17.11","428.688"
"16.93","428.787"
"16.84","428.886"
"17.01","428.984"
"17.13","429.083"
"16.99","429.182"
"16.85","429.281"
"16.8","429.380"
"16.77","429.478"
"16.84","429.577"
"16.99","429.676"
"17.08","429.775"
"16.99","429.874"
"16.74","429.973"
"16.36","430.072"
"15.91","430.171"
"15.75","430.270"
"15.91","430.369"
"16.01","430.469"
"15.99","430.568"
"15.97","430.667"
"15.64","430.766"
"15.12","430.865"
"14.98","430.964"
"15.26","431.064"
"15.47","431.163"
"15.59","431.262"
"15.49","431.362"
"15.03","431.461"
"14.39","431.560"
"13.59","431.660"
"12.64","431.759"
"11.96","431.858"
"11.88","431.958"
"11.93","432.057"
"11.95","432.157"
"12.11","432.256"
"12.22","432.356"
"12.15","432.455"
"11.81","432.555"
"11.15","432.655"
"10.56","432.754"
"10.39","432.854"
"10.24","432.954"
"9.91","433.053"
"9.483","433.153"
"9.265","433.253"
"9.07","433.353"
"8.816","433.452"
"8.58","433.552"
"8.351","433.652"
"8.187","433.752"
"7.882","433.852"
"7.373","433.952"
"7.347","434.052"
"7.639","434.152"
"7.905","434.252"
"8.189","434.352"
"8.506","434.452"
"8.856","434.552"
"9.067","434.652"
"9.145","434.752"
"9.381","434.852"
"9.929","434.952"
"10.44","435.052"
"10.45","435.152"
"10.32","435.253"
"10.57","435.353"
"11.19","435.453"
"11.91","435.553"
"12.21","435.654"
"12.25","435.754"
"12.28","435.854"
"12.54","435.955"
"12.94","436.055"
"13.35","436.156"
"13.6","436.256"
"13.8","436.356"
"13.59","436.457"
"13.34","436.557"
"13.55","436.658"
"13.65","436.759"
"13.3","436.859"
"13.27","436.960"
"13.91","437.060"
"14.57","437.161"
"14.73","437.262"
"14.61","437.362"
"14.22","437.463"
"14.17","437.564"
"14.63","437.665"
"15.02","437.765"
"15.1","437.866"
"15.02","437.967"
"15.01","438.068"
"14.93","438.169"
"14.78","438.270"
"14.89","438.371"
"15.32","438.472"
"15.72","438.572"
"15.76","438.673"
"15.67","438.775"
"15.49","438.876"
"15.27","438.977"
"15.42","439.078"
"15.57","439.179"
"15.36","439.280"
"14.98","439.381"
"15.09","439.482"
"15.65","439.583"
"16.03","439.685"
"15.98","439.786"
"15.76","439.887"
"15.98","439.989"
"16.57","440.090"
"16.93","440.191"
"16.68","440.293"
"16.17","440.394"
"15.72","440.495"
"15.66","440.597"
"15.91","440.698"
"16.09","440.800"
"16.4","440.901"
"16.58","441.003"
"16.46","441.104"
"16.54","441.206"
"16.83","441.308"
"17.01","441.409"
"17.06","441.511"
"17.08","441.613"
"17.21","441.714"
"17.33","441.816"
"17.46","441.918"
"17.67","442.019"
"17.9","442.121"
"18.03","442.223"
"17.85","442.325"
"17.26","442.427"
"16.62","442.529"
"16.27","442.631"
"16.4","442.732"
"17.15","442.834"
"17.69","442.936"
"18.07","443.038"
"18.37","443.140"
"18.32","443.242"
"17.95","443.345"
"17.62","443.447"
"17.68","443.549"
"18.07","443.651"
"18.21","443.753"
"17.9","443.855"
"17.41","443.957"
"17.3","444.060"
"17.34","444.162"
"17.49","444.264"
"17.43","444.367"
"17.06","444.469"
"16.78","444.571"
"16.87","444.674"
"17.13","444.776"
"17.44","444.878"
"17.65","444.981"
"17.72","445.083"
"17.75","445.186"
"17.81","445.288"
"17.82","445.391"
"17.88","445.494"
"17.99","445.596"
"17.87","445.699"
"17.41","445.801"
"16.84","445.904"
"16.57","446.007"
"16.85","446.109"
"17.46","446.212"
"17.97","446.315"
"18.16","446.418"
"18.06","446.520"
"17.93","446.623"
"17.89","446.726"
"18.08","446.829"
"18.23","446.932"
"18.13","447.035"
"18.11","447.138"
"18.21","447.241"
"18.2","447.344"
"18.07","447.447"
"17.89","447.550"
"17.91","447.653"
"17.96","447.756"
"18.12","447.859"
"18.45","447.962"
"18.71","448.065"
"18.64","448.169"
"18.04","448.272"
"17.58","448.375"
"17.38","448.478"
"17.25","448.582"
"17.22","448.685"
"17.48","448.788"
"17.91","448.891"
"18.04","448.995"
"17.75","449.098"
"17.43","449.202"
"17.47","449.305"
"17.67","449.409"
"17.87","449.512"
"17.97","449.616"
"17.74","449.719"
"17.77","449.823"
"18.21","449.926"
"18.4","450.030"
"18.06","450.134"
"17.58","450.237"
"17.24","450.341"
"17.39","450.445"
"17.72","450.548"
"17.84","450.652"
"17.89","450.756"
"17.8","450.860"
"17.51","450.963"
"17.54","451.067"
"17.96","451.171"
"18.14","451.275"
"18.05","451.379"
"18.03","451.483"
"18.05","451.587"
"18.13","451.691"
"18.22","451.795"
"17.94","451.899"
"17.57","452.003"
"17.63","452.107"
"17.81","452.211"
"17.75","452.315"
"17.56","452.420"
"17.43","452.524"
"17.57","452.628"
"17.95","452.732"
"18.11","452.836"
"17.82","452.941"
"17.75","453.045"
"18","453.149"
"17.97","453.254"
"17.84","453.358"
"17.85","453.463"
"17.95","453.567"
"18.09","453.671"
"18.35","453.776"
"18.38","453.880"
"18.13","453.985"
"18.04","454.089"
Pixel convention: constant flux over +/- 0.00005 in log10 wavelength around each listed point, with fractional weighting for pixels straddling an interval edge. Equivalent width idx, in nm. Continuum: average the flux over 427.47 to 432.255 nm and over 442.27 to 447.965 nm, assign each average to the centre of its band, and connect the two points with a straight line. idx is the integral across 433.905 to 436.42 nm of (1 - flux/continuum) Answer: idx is 0.93 nm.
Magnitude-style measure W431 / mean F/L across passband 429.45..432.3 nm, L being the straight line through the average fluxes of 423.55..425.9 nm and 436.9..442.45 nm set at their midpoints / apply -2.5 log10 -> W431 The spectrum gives 0.20 mag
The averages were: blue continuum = 19.6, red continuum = 15.9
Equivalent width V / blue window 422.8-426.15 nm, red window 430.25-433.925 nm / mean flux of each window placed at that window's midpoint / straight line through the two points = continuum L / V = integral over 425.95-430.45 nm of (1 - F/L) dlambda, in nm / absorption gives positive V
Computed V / -0.45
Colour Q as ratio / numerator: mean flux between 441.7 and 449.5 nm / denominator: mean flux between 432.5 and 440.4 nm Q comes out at 1.40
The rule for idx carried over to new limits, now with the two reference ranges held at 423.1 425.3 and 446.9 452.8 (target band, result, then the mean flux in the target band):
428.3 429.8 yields 0.187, 17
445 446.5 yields 0.047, 17.6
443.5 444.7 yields 0.053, 17.5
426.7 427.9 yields 0.075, 18.3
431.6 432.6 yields 0.361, 12.2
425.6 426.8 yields 0.058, 18.6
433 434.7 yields 0.941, 8.5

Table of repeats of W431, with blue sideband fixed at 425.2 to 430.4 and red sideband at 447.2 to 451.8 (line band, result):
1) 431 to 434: 0.48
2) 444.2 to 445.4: 0.03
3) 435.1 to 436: 0.48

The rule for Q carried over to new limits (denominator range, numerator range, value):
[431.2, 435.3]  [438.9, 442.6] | 1.57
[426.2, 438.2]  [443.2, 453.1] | 1.27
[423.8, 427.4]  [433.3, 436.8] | 0.55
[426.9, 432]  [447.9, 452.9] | 1.08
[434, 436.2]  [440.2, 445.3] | 1.67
